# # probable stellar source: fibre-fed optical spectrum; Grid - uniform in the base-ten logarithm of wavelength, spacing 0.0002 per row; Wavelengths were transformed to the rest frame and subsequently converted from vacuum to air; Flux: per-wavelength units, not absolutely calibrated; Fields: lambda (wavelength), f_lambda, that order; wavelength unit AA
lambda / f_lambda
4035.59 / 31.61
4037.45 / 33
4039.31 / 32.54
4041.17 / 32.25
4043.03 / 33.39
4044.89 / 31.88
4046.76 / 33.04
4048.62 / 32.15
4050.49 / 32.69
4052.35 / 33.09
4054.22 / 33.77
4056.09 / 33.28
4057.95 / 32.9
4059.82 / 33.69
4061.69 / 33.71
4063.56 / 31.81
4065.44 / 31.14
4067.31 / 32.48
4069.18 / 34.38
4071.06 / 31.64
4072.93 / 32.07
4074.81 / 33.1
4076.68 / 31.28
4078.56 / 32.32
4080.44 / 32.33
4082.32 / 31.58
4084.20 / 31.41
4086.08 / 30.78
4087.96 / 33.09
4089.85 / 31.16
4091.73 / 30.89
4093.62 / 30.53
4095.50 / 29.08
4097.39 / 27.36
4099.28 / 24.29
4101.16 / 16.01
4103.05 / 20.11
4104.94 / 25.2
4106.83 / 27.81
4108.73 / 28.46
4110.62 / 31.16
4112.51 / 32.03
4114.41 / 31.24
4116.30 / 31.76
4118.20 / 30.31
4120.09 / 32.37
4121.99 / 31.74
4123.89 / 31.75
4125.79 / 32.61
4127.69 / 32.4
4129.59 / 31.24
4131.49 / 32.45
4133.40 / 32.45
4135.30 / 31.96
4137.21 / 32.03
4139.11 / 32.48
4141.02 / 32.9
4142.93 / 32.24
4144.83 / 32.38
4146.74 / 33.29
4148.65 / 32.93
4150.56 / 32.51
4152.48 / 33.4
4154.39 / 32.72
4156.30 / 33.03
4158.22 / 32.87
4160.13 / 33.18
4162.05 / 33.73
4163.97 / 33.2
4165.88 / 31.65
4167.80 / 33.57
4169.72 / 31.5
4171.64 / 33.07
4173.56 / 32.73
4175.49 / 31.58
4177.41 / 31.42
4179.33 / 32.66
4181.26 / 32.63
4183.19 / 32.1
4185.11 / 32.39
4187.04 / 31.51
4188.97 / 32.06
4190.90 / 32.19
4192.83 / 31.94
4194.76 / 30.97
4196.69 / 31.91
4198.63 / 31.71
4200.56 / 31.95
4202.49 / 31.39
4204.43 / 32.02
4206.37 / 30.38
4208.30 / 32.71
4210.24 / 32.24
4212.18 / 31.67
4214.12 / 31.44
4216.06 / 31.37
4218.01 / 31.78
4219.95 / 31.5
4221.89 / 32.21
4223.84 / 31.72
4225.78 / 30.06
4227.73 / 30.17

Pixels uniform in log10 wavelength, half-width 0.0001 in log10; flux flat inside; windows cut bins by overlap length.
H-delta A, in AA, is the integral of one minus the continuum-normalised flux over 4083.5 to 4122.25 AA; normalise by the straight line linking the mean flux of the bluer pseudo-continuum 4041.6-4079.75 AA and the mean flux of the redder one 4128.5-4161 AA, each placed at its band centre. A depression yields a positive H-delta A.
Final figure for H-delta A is 4.5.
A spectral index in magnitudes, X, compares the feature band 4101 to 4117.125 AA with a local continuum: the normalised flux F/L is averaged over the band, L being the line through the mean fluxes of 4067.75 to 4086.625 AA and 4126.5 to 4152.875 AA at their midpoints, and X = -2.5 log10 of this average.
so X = 0.17 mag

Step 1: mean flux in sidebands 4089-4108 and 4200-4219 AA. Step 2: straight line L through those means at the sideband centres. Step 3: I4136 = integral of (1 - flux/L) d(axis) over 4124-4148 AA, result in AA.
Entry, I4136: -3.7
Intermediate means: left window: 26.2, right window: 31.7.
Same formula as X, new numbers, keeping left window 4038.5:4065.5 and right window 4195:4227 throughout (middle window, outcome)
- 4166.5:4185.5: -0.016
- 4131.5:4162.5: -0.021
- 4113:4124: 0.026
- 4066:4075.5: 0.000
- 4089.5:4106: 0.245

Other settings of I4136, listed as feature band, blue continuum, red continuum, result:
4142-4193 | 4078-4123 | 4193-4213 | -2.8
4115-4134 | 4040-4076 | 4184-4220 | 0.2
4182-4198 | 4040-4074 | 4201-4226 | 0.0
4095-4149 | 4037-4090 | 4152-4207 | 3.9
